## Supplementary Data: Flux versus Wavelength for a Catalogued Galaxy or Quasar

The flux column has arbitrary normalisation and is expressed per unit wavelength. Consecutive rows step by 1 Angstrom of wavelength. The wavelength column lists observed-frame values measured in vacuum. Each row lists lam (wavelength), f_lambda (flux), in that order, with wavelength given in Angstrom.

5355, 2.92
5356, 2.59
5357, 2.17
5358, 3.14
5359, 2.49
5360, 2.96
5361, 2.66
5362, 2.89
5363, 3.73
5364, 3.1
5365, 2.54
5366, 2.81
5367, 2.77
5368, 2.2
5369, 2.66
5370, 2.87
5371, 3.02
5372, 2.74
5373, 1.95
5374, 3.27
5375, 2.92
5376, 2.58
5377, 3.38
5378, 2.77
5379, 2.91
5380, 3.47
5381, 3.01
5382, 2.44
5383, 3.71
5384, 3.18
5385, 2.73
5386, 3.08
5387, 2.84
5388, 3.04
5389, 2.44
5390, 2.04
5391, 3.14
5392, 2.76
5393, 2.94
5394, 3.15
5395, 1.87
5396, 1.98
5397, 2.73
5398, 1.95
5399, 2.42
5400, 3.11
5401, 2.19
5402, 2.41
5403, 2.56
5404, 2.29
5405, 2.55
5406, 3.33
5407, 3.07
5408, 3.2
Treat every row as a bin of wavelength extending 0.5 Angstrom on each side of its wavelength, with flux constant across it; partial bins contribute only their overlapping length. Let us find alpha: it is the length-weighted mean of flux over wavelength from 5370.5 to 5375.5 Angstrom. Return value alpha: 2.78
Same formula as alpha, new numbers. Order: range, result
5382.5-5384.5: 3.45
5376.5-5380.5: 3.13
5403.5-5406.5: 2.72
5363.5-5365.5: 2.82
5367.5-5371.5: 2.69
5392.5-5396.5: 2.48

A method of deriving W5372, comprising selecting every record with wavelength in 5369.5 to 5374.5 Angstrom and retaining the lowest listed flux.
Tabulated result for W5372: 1.95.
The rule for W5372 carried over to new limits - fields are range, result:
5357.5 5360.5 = 2.49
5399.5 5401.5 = 2.19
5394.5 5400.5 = 1.87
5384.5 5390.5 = 2.04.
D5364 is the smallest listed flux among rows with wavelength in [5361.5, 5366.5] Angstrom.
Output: 2.54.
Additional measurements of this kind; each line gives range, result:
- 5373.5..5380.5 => 2.58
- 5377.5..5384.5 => 2.44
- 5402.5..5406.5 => 2.29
